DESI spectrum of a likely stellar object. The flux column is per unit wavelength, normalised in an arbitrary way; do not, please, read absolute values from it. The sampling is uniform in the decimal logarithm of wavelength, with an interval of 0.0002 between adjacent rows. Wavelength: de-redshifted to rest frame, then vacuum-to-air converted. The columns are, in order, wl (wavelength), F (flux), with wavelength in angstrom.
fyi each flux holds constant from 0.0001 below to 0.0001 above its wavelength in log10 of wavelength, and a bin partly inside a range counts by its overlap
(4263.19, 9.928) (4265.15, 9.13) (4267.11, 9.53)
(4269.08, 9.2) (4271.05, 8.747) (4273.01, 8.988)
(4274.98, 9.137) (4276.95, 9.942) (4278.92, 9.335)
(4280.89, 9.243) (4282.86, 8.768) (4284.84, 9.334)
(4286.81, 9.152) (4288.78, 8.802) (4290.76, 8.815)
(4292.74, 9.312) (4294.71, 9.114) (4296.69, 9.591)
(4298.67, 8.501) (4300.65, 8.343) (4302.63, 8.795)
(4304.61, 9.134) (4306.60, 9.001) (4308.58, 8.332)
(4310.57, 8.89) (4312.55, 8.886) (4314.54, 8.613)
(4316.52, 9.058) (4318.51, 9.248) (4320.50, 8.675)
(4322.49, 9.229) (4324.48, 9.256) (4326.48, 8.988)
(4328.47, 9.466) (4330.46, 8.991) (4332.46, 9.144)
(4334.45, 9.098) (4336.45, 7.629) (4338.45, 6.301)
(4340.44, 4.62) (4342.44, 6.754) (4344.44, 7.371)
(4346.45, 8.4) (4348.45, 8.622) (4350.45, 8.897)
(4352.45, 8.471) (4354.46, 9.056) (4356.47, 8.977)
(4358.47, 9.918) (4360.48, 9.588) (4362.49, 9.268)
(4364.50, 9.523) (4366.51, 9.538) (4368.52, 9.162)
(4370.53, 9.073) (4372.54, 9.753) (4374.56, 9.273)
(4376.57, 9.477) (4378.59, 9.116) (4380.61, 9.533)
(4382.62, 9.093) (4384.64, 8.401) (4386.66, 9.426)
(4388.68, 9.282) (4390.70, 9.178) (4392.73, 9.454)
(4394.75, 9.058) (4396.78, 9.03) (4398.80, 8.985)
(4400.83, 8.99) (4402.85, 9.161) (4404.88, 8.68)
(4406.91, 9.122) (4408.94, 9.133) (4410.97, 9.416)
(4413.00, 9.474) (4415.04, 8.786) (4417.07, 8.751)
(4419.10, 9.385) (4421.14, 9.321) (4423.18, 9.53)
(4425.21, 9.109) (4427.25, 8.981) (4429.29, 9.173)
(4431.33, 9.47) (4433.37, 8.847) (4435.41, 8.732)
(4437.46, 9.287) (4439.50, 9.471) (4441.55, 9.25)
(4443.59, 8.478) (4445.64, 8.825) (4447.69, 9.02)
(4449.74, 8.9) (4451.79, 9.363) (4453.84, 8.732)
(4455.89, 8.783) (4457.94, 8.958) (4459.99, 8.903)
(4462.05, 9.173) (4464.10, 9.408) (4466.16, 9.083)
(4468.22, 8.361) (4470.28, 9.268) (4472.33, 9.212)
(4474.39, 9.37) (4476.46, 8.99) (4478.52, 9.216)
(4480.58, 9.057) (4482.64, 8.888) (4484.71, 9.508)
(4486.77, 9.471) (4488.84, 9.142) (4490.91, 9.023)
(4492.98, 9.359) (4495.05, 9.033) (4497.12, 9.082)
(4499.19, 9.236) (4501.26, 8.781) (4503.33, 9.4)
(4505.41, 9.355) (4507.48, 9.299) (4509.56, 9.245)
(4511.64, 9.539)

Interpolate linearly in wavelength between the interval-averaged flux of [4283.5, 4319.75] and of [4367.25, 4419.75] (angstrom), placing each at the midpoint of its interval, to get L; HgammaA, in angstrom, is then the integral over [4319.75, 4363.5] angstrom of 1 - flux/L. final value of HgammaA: 2.7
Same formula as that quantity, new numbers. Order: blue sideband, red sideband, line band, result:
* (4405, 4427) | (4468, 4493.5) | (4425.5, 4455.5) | 0.4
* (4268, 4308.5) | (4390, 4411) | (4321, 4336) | -0.1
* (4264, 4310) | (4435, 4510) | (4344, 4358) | 0.7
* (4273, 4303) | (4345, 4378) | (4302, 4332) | 0.4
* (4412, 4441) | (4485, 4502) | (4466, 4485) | 0.2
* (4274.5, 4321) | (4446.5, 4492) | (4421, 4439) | -0.2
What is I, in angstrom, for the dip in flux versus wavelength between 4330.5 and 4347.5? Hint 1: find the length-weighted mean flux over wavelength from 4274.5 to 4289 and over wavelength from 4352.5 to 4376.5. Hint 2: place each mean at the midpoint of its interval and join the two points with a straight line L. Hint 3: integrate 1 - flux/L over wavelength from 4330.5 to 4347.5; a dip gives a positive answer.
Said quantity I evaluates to 3.3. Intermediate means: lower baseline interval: 9.24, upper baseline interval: 9.34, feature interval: 7.5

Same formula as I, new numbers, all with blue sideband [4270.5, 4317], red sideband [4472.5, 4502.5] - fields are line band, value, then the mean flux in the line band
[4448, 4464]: 0.2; 9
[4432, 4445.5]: 0.2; 9.01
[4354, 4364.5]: -0.4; 9.39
